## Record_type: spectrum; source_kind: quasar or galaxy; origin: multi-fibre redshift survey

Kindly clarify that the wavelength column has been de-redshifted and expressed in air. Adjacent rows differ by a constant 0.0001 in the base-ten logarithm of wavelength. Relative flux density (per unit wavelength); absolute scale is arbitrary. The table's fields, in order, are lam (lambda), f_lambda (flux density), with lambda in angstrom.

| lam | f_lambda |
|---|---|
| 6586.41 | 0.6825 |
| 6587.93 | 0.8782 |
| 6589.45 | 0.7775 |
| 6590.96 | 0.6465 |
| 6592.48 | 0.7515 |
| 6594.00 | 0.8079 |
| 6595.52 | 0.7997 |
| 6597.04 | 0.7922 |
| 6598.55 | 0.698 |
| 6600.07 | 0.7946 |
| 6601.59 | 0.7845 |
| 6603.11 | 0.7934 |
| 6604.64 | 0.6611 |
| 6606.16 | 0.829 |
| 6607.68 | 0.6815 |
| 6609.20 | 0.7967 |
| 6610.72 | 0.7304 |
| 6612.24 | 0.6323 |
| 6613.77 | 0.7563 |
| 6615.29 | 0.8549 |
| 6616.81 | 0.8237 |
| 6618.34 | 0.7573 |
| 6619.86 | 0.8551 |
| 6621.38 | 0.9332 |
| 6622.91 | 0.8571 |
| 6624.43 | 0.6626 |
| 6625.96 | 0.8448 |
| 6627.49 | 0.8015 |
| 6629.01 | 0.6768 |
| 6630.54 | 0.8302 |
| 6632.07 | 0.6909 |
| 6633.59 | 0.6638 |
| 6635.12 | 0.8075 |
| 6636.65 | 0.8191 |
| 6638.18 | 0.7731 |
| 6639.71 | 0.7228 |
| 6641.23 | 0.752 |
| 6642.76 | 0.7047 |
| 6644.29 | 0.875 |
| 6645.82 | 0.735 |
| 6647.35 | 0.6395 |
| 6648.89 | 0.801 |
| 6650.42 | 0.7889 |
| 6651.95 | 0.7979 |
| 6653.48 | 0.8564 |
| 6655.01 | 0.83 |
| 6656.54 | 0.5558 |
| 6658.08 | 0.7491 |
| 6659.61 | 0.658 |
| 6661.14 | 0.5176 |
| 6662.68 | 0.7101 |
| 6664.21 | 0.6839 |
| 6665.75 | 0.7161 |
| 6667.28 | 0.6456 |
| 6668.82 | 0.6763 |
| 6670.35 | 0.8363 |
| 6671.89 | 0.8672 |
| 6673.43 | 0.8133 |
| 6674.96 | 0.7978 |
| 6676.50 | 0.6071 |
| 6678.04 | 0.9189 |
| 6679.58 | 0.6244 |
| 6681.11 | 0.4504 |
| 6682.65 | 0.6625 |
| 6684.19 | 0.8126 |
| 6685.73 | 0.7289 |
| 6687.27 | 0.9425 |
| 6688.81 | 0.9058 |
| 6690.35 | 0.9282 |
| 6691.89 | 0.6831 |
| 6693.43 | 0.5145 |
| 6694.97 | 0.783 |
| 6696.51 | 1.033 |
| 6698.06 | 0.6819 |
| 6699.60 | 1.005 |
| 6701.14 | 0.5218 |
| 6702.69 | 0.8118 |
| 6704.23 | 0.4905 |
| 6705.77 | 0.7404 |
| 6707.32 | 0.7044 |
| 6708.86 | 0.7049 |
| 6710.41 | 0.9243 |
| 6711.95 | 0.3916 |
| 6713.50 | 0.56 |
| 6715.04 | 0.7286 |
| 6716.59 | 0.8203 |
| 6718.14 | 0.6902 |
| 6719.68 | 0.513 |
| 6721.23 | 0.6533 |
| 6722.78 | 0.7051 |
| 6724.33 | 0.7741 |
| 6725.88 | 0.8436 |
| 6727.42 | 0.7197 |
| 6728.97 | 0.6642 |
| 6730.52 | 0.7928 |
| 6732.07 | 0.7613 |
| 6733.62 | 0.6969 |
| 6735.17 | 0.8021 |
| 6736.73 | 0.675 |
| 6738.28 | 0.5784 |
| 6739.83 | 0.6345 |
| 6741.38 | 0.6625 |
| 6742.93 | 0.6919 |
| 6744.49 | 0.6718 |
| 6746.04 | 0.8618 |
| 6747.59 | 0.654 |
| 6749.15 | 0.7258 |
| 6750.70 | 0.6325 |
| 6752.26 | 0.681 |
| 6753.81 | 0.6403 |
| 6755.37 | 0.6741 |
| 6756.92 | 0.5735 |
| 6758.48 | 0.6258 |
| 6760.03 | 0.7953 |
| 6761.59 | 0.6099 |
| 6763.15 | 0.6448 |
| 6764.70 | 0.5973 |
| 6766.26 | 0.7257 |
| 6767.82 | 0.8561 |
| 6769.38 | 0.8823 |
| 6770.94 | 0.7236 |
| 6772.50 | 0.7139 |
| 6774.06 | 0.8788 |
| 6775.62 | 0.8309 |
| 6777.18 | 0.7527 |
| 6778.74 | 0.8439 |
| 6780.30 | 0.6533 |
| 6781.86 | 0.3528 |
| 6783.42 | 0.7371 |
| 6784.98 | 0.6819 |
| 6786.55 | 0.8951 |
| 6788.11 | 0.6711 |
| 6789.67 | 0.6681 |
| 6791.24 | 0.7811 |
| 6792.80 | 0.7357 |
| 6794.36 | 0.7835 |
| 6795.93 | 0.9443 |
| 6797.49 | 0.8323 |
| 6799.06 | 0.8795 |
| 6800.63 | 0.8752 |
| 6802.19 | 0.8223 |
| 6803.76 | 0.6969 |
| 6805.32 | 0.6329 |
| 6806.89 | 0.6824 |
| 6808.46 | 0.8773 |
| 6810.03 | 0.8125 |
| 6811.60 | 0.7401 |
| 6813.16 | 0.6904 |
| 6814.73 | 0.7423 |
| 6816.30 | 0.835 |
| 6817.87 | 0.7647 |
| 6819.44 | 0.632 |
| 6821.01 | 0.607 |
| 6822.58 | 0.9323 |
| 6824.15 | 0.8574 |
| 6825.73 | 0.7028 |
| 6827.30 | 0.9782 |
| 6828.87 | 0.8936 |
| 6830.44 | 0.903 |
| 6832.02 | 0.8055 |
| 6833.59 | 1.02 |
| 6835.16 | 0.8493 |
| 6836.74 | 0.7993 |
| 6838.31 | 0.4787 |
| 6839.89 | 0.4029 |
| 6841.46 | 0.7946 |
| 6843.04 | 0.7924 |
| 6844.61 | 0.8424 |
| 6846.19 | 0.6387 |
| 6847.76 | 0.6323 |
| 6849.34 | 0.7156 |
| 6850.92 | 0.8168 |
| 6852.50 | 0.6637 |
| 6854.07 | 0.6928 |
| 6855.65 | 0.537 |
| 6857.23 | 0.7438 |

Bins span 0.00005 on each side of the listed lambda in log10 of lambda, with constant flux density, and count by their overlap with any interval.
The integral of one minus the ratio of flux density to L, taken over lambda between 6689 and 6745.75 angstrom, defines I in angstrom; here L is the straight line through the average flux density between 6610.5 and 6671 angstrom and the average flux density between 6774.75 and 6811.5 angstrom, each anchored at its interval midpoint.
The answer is 3.10 angstrom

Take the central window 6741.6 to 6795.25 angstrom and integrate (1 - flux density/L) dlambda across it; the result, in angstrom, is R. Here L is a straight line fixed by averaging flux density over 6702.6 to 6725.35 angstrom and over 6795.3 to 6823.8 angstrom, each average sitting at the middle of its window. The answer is 1.6 angstrom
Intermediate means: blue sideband 0.679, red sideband 0.778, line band 0.713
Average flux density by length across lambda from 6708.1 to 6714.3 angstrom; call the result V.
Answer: 0.646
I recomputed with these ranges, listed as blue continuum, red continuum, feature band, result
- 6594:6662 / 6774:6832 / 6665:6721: 2.6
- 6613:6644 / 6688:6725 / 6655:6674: 1.2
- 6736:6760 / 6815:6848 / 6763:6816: -2.6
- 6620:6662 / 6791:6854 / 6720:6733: 0.5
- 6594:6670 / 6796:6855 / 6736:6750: 1.4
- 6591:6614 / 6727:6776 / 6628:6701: -1.6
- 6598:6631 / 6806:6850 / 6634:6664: 1.3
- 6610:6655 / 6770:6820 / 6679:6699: 0.4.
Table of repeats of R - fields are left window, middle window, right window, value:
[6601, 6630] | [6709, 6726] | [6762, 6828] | 1.79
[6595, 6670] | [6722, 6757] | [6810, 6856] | 2.30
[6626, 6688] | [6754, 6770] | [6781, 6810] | 1.19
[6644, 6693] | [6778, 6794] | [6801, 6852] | 1.13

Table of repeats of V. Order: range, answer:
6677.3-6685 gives 0.693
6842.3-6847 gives 0.758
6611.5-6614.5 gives 0.692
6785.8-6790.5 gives 0.744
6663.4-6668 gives 0.683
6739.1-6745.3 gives 0.667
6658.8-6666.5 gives 0.658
